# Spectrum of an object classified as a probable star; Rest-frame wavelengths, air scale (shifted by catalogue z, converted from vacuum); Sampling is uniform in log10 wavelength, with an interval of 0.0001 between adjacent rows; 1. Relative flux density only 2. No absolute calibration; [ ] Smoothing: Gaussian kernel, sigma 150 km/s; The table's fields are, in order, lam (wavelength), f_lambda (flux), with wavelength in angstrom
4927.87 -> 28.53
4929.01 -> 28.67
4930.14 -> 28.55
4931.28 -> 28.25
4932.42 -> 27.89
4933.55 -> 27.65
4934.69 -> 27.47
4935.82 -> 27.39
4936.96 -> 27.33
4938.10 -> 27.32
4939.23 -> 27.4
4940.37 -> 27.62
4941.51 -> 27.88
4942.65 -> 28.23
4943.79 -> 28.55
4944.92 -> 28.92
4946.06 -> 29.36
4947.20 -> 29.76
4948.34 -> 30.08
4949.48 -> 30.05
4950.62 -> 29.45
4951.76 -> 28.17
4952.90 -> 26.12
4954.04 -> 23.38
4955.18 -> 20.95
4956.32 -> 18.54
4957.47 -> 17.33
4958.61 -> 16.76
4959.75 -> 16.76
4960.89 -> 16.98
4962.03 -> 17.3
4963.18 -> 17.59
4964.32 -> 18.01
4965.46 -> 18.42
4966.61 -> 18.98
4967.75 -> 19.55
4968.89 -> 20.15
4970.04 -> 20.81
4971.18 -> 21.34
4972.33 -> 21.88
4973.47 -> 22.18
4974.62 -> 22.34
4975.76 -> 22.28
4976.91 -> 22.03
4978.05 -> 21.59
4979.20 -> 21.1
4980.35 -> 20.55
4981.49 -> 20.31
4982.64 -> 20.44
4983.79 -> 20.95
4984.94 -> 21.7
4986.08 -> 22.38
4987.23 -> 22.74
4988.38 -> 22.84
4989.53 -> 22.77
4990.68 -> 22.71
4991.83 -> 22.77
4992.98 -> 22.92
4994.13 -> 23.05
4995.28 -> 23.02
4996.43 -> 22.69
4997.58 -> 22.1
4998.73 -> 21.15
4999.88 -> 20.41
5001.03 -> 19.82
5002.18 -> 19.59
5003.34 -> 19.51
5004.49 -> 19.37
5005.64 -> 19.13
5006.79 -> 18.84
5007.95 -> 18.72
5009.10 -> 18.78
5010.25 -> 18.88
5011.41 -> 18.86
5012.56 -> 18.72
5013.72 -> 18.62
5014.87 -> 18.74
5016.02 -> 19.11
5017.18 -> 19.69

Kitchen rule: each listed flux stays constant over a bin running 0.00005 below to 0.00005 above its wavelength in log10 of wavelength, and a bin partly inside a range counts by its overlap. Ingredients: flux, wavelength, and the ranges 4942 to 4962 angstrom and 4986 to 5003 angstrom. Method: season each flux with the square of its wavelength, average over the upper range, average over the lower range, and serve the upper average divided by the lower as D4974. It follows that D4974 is 0.91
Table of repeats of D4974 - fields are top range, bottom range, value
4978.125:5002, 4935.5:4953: 0.78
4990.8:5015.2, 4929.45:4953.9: 0.74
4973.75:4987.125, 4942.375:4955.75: 0.78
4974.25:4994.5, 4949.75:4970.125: 1.09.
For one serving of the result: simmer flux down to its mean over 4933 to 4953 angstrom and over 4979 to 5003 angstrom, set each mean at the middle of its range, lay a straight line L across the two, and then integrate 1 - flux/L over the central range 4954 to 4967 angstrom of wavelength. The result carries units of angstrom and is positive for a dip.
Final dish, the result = 3.9 angstrom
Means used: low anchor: 28.3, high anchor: 21.7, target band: 18.2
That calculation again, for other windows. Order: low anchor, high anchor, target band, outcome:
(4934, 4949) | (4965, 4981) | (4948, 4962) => 1.53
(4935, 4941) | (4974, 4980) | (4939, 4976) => 2.47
